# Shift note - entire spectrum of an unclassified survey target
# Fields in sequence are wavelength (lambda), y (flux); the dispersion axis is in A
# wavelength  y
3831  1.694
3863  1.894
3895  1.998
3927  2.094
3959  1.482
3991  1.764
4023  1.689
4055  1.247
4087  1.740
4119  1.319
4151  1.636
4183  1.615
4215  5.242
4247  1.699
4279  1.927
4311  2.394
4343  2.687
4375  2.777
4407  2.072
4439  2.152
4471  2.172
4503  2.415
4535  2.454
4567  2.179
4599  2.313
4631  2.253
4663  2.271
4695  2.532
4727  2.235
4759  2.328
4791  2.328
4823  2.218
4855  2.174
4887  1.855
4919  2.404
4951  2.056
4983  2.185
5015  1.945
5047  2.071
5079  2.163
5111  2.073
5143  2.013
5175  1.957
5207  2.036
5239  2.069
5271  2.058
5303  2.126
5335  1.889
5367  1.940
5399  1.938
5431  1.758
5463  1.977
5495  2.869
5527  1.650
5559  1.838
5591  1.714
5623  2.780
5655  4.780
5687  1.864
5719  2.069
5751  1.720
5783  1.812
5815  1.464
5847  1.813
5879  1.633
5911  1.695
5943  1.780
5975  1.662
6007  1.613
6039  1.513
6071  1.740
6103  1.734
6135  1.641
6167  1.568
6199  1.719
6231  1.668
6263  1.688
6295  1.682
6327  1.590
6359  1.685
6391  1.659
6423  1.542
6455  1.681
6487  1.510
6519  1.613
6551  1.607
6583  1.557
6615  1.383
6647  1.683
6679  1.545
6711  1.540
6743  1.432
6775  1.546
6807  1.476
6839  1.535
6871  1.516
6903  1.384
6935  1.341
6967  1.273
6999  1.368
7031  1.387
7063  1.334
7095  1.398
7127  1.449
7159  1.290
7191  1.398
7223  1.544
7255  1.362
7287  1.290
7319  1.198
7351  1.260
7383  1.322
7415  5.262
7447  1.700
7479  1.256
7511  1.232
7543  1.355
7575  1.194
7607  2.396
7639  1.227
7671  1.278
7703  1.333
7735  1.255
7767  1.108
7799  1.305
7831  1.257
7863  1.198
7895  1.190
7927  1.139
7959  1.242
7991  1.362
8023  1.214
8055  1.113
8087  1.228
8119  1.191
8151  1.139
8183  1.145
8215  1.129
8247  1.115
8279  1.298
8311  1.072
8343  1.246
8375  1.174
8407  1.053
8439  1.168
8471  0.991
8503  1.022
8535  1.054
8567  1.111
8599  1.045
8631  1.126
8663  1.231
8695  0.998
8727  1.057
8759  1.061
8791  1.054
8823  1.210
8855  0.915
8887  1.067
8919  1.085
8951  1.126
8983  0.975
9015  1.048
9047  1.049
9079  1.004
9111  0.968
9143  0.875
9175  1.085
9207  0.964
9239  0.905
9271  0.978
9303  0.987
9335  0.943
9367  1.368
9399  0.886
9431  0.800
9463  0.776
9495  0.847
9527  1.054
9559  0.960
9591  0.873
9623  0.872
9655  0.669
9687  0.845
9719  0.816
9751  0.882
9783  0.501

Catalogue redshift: 0.13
